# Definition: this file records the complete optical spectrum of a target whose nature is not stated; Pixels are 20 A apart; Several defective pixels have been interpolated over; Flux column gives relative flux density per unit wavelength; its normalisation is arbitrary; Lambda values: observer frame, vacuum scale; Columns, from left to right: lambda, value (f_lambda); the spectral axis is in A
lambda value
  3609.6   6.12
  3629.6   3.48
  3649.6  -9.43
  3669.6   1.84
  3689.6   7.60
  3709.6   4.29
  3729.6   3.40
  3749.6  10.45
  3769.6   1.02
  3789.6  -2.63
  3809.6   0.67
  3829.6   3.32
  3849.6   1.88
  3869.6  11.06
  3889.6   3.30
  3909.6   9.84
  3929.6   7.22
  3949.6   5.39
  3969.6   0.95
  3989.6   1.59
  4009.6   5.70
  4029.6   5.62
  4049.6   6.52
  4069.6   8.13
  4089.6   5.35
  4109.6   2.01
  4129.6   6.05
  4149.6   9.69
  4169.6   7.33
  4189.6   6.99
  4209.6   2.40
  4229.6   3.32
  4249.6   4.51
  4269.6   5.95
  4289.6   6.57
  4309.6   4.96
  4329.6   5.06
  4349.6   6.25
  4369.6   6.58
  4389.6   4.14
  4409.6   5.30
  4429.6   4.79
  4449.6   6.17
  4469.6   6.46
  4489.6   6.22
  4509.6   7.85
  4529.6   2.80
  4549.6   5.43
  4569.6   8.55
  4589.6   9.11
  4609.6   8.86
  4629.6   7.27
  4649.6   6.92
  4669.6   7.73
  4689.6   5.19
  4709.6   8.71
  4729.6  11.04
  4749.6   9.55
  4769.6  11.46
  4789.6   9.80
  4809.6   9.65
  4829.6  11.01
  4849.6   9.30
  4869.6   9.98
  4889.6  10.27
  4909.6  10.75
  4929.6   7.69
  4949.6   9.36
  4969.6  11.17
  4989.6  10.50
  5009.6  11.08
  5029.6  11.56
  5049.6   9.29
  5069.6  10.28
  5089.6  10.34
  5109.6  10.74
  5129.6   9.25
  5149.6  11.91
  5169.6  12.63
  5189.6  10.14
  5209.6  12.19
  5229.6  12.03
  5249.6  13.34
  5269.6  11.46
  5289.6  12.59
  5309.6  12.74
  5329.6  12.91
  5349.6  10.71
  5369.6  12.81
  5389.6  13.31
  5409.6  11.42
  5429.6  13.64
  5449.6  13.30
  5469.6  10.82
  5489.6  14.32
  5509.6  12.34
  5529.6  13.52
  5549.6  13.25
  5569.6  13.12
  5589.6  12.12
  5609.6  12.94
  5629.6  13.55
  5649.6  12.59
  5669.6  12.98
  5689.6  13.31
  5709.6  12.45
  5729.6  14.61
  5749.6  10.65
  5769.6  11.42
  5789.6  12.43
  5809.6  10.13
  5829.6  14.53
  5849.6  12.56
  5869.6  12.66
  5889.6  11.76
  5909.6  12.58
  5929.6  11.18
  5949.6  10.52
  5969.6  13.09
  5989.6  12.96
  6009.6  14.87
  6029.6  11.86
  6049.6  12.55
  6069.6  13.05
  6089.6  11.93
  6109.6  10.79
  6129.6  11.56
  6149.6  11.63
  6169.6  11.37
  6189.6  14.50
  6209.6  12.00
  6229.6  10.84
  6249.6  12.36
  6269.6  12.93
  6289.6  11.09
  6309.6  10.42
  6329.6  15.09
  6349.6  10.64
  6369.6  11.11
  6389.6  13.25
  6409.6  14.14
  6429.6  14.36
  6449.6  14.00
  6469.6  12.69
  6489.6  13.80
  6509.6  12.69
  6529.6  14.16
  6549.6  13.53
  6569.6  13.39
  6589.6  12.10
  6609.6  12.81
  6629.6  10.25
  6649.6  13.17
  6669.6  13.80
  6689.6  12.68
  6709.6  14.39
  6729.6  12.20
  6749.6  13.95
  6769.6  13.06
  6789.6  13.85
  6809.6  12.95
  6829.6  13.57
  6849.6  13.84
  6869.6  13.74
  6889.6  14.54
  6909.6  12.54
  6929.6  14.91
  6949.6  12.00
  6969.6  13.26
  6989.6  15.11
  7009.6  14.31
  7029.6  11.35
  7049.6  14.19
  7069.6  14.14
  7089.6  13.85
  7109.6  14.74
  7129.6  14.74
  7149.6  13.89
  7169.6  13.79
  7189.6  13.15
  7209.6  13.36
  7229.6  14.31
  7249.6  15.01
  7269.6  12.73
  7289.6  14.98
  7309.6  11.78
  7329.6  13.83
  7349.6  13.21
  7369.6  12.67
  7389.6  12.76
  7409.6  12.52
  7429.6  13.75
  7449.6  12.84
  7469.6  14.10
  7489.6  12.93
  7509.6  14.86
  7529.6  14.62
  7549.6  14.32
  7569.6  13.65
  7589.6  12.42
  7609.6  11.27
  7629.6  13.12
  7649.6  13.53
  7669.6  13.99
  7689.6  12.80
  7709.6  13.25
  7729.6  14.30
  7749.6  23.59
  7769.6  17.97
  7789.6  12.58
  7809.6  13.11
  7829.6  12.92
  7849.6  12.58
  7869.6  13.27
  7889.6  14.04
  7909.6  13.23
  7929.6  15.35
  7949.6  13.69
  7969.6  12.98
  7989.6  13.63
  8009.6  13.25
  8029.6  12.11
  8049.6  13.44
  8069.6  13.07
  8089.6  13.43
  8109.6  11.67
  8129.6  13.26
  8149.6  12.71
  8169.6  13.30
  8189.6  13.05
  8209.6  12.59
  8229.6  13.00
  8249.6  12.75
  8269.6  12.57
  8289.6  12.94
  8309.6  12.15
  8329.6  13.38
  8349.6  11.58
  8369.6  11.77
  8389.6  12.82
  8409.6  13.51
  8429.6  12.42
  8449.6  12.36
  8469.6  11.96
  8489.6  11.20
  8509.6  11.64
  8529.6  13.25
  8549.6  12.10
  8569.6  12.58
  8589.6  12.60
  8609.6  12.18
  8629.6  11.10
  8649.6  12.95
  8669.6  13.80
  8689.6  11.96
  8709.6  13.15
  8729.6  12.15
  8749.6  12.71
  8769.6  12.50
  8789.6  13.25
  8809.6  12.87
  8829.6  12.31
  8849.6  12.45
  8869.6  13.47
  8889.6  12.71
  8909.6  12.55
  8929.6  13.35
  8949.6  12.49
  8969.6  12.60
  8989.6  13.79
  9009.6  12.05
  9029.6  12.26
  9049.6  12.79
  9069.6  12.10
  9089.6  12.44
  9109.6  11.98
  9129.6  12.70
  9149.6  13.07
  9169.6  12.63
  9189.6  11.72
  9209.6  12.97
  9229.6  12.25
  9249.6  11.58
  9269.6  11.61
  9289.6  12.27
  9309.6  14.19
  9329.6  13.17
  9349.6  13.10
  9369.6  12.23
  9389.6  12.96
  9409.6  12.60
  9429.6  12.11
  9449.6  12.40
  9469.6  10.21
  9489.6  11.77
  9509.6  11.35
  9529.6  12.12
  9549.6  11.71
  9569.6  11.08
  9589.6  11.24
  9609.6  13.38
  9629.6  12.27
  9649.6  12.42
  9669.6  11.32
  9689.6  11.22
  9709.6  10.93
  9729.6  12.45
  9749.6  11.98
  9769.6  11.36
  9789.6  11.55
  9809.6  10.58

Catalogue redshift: 0.18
